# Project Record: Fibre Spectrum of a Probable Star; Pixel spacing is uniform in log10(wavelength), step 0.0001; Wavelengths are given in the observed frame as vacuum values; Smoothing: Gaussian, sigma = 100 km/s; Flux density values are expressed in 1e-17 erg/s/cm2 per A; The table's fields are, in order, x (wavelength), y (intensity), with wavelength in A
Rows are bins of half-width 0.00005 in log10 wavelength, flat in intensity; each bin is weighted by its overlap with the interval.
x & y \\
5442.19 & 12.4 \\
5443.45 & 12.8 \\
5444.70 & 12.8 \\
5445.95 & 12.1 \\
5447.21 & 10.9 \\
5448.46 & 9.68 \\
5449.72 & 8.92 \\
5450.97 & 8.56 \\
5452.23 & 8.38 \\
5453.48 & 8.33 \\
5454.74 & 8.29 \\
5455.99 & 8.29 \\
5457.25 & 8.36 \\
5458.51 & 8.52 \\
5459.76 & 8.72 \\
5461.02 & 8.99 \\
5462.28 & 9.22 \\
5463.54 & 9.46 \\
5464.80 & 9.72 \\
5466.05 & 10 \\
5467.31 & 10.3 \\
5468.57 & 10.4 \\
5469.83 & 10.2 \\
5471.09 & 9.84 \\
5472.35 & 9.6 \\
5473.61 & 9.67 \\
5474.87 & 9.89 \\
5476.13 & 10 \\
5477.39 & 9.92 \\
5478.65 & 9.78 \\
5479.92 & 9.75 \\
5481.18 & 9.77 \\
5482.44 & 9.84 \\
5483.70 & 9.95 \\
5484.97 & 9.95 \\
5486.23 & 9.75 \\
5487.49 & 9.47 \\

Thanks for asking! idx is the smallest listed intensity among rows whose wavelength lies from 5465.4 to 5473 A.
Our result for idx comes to 9.6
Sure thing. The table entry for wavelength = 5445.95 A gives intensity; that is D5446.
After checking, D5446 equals 12.1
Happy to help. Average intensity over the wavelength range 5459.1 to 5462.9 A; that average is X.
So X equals 8.98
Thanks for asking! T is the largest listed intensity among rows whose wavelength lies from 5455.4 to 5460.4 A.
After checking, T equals 8.72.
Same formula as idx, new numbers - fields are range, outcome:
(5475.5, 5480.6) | 9.75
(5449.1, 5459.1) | 8.29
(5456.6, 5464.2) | 8.36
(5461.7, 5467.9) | 9.22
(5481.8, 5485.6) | 9.84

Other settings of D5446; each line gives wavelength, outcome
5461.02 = 8.99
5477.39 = 9.92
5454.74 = 8.29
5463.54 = 9.46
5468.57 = 10.4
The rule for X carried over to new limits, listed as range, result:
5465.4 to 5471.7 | 10.2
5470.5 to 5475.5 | 9.75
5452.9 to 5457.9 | 8.31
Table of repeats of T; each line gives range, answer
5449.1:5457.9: 8.92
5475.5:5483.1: 10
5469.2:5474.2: 10.2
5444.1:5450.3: 12.8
